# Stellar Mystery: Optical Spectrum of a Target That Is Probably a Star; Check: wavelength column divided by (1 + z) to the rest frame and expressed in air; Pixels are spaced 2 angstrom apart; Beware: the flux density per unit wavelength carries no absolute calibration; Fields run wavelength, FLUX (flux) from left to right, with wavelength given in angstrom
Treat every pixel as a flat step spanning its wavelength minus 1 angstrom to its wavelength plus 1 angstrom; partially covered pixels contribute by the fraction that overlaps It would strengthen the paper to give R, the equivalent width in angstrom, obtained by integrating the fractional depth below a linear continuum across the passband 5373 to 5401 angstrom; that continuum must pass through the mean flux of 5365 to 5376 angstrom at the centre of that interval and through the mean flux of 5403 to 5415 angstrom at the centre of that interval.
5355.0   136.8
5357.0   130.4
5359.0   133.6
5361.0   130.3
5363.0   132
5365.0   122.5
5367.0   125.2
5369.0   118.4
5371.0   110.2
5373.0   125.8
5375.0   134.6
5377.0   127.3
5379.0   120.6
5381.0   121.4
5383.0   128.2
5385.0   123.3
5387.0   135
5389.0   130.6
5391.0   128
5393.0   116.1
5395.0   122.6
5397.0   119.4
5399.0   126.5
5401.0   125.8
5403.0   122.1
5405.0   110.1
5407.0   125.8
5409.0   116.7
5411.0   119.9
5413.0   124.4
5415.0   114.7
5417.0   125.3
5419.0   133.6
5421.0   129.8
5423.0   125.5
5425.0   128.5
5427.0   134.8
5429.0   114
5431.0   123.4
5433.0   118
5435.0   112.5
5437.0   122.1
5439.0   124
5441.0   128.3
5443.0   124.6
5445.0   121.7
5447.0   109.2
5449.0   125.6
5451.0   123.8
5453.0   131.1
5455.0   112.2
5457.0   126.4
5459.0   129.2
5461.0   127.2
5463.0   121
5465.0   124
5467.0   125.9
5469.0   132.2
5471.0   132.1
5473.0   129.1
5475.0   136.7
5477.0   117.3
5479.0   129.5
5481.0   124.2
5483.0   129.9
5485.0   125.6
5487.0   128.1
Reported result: -1.0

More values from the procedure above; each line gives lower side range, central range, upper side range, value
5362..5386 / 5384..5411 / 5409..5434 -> 0.2 angstrom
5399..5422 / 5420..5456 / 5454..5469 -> 0.2 angstrom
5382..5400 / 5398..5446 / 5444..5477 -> 0.9 angstrom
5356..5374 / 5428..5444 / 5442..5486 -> 0.6 angstrom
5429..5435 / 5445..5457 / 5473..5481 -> 0.1 angstrom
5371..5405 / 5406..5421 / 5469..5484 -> 0.3 angstrom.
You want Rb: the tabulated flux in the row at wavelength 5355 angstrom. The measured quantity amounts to 136.8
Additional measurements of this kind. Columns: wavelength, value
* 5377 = 127.3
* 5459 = 129.2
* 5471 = 132.1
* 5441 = 128.3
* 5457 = 126.4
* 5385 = 123.3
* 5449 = 125.6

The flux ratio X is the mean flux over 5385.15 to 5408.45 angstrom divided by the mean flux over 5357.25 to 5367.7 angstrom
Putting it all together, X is 1.0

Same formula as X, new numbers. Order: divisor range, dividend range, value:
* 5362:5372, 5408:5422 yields 1.02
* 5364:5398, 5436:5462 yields 1.00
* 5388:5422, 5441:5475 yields 1.02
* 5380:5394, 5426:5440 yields 0.96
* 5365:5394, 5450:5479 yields 1.01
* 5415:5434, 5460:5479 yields 1.02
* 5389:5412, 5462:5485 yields 1.05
